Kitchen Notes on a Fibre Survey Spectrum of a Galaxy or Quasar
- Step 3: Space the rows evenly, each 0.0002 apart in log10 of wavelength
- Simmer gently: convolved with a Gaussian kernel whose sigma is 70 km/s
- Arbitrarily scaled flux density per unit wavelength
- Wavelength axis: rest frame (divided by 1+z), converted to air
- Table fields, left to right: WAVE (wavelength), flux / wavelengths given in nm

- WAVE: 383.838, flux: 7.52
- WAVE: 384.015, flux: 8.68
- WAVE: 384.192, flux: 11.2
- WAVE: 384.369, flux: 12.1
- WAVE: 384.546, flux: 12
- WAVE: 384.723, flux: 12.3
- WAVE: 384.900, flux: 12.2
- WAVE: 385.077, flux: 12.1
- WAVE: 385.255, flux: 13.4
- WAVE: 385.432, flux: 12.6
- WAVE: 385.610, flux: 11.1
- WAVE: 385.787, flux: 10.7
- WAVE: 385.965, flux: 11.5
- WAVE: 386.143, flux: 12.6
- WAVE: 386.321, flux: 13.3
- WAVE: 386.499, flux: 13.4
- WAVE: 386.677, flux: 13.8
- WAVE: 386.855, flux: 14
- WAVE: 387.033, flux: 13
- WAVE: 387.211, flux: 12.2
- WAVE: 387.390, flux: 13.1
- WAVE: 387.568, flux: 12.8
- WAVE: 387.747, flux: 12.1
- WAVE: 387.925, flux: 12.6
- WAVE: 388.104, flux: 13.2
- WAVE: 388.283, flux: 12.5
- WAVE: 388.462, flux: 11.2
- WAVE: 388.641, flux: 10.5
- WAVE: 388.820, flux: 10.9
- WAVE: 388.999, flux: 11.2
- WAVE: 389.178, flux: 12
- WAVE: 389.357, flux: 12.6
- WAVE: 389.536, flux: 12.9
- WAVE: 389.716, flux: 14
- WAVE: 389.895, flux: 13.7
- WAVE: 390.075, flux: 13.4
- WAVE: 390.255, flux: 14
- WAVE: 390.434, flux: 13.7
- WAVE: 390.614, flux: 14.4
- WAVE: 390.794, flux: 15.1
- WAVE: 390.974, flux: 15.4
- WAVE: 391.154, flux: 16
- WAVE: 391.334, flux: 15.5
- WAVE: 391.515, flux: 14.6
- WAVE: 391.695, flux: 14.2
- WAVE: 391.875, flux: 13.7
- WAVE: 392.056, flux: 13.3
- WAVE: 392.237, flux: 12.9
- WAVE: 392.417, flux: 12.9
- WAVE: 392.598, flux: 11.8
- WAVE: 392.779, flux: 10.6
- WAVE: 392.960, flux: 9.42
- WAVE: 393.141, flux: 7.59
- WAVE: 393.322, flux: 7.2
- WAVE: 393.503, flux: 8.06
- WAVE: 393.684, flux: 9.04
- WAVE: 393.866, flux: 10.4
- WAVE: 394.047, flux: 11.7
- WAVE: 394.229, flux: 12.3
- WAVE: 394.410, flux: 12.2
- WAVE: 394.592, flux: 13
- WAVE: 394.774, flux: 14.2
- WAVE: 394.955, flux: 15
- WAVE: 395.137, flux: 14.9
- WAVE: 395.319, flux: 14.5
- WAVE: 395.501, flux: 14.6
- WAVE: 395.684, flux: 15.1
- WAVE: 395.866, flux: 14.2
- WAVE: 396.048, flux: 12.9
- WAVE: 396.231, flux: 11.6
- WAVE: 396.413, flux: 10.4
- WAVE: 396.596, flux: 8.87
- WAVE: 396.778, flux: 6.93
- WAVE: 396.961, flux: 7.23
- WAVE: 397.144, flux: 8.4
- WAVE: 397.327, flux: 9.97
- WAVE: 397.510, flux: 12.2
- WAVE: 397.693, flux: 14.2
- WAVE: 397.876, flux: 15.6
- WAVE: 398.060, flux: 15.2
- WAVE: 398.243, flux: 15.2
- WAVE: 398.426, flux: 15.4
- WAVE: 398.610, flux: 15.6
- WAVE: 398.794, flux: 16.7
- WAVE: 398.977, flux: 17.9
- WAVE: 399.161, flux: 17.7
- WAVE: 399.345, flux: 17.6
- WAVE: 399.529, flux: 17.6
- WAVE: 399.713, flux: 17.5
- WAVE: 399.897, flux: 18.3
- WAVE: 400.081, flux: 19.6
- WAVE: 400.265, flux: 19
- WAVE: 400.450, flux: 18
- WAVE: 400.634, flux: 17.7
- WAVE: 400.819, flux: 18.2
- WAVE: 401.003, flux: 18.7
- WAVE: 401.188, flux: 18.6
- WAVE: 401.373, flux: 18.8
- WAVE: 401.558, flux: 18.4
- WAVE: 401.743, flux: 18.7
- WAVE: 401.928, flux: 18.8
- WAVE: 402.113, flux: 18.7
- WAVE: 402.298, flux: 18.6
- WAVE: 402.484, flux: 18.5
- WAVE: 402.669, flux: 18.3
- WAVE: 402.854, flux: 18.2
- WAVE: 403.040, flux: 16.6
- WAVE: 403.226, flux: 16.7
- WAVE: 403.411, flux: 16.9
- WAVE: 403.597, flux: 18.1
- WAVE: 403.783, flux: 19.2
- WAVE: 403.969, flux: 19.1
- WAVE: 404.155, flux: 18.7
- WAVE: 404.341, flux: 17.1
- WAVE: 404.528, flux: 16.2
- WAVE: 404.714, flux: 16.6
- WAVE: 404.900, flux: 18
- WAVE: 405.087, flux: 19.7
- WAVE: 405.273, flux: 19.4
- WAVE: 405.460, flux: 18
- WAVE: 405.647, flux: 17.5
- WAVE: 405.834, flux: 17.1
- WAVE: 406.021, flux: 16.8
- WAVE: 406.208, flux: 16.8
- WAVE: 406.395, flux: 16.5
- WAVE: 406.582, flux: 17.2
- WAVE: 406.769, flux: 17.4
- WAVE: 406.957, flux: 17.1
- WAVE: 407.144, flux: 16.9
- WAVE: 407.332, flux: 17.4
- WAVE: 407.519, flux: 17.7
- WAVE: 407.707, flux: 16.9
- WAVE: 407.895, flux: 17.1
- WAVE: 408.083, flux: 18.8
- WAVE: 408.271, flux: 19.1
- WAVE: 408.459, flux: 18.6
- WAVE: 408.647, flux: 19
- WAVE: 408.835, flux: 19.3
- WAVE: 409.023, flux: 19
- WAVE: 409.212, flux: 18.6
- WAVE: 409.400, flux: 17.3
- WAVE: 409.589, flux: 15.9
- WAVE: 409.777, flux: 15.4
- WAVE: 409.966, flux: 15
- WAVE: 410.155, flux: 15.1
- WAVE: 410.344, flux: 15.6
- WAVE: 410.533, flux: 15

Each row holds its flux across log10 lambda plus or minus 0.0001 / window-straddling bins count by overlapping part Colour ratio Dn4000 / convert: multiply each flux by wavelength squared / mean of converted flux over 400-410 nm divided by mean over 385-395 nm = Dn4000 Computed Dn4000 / 1.5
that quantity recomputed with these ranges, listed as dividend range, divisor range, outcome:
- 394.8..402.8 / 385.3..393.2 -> 1.28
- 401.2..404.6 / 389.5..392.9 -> 1.40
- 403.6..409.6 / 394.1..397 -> 1.51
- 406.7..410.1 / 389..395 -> 1.51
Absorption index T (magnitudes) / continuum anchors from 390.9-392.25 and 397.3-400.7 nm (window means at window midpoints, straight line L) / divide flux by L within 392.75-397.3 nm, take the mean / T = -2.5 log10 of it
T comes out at 0.347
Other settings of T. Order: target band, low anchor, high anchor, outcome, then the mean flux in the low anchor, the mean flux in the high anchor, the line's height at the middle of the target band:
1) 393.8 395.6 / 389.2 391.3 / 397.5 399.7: 0.14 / 14.1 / 16.1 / 15.2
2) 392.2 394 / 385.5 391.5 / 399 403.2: 0.44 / 13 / 18.2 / 14.9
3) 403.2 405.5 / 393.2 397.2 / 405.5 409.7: -0.13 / 11.5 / 17.6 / 16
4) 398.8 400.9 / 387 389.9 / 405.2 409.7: -0.16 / 12.3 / 17.7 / 15.6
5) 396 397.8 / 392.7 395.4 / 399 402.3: 0.37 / 11.3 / 18.3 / 14.4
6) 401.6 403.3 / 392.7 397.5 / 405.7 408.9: -0.20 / 11.2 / 17.6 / 15.1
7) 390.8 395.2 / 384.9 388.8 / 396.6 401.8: 0.14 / 12.4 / 15.8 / 14.1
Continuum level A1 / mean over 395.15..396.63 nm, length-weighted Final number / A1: 13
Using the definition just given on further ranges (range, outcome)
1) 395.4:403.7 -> 15.8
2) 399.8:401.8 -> 18.5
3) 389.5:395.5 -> 12.8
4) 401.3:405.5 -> 18.1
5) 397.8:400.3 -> 17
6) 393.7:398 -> 12.2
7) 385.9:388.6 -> 12.7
